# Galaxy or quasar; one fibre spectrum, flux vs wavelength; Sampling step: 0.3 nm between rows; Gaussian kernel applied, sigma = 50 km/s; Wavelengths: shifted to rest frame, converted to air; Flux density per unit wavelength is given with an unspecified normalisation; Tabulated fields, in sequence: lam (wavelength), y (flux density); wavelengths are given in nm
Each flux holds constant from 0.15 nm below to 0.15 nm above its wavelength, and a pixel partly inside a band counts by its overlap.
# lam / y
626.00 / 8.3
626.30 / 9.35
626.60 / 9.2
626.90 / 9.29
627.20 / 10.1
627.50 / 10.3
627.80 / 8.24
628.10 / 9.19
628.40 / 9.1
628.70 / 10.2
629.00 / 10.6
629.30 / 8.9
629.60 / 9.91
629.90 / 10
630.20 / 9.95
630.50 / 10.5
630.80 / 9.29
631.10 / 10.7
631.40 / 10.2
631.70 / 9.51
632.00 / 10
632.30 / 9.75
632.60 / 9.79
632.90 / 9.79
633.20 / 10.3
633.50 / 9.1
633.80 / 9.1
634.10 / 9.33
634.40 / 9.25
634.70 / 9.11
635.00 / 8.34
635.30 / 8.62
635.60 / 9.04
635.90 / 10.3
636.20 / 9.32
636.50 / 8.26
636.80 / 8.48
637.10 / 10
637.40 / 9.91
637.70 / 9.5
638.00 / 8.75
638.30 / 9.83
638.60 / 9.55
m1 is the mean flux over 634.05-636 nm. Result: 9.1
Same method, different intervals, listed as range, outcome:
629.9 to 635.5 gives 9.6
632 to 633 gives 9.81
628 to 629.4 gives 9.64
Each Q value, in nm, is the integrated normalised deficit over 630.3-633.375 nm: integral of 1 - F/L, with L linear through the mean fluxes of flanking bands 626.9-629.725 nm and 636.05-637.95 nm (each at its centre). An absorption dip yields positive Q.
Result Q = -0.173 nm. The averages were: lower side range 9.6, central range 9.98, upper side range 9.22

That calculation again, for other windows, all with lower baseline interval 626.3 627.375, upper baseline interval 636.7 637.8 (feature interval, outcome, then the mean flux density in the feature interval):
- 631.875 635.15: 0.03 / 9.44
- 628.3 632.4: -0.17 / 9.91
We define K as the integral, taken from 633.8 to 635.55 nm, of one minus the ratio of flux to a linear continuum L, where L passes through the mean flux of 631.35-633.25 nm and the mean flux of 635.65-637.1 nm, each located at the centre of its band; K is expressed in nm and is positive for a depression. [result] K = 0.10 nm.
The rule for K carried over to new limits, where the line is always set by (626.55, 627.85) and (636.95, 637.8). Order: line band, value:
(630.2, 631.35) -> -0.060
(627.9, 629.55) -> 0.000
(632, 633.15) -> -0.020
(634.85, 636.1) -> 0.087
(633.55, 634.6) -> 0.056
